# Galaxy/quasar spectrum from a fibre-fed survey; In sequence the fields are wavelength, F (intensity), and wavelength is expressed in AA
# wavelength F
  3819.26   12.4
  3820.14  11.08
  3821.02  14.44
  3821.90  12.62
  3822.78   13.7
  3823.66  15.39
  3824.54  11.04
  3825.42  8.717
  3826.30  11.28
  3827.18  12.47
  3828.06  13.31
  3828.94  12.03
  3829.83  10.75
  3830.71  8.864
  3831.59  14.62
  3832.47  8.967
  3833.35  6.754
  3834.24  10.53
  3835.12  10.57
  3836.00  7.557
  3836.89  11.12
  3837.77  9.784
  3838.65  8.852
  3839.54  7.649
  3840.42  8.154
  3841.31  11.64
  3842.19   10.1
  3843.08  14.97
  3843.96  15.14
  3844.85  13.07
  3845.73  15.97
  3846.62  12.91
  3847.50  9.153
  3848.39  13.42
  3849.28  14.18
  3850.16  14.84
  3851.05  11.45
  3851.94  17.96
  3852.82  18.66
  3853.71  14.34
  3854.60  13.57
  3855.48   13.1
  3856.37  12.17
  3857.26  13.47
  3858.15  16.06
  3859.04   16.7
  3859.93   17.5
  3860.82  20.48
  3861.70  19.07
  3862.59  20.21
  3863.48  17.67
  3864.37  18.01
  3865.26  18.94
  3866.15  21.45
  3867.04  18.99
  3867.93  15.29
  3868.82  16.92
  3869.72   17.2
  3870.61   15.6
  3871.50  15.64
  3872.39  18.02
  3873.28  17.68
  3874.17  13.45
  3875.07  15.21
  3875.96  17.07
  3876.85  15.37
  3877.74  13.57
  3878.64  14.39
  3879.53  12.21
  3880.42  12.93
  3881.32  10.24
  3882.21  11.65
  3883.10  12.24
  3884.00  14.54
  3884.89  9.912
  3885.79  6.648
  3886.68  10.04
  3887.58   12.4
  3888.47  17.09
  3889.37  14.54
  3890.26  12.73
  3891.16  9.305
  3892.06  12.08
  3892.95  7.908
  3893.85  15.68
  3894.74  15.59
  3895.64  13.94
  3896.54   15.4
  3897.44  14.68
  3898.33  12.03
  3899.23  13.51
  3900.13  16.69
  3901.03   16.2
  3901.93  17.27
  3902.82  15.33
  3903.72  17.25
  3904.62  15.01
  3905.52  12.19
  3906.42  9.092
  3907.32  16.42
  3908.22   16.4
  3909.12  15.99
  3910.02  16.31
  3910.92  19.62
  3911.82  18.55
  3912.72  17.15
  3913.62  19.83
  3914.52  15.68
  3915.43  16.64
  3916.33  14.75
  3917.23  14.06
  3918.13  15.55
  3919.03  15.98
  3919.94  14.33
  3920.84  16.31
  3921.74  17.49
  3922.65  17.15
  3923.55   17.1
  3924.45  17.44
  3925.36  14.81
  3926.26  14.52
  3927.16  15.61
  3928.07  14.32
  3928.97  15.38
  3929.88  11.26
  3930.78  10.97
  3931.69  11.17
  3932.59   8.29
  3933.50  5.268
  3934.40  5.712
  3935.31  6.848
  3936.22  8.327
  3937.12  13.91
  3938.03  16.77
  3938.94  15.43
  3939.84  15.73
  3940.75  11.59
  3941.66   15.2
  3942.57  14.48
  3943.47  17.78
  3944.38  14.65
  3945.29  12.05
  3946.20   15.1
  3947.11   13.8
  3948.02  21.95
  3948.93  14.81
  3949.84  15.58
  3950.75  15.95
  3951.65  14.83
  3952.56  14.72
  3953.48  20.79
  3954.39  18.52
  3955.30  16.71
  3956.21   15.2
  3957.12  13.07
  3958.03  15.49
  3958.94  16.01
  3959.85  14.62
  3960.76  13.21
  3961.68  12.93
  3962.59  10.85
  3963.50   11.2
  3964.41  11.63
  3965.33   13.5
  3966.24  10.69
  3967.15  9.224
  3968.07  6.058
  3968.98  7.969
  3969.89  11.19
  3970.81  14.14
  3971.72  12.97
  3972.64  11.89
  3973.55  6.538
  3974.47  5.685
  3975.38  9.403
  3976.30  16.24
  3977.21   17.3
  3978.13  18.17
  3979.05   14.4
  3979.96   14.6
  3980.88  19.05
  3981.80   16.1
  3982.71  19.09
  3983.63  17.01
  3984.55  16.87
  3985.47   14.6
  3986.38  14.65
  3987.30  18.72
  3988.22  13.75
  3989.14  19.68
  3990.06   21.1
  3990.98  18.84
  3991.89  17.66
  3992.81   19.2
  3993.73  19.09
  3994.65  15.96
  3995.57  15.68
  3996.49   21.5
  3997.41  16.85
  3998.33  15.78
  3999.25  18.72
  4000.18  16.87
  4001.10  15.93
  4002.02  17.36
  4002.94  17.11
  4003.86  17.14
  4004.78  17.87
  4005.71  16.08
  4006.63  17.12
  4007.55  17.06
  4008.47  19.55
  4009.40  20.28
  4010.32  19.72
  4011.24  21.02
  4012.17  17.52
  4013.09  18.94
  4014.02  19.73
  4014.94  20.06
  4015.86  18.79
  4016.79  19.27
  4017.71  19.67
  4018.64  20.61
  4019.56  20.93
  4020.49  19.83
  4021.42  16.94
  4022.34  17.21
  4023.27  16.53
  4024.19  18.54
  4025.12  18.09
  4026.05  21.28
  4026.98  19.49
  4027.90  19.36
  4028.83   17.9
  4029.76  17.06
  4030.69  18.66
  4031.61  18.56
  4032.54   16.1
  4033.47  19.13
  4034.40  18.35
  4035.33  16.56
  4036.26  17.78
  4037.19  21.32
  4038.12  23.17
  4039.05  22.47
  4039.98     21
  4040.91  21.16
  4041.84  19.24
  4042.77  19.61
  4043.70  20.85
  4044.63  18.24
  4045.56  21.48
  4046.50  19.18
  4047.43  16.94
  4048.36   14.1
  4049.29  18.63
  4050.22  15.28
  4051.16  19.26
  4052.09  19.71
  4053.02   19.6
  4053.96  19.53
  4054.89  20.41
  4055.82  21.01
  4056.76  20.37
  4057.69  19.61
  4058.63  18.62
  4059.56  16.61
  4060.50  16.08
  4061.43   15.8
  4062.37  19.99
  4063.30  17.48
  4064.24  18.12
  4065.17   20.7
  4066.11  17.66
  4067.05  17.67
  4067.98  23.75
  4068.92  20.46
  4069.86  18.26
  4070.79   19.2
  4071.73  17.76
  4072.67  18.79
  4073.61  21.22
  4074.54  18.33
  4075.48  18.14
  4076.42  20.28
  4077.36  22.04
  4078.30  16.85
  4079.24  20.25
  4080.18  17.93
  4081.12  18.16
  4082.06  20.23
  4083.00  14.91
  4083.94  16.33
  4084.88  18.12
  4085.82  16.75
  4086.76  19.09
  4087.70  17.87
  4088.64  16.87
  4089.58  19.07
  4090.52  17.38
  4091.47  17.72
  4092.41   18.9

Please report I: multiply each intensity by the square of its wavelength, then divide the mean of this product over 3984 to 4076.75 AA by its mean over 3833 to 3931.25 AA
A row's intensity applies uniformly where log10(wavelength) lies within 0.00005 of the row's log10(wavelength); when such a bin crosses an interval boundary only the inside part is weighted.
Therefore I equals 1.39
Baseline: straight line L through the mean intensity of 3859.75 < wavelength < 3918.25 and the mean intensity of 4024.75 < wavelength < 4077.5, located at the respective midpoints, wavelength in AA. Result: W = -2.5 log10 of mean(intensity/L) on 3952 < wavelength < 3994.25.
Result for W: 0.18 mag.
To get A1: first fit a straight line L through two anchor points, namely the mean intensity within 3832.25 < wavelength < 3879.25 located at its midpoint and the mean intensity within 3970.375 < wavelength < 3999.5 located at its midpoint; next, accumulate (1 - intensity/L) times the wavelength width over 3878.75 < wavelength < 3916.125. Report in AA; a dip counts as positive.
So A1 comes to 1.94 AA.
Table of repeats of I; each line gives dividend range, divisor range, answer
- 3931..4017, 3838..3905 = 1.11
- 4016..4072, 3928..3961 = 1.43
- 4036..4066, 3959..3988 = 1.50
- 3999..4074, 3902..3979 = 1.41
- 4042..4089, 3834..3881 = 1.43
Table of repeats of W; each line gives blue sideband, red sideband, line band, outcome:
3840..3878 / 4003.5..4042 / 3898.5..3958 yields 0.14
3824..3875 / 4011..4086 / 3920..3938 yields 0.23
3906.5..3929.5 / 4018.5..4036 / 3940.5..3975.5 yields 0.25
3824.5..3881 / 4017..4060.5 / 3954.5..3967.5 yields 0.25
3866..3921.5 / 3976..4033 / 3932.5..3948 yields 0.25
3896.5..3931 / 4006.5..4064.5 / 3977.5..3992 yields 0.02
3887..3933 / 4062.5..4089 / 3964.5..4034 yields 0.02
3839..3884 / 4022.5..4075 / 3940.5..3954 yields 0.08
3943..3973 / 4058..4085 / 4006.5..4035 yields -0.14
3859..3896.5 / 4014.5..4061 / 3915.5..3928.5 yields 0.02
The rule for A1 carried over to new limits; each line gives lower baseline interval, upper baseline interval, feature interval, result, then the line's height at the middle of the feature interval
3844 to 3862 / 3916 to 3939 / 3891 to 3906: -0.3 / 14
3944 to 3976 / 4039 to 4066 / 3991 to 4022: -4.4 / 16.1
